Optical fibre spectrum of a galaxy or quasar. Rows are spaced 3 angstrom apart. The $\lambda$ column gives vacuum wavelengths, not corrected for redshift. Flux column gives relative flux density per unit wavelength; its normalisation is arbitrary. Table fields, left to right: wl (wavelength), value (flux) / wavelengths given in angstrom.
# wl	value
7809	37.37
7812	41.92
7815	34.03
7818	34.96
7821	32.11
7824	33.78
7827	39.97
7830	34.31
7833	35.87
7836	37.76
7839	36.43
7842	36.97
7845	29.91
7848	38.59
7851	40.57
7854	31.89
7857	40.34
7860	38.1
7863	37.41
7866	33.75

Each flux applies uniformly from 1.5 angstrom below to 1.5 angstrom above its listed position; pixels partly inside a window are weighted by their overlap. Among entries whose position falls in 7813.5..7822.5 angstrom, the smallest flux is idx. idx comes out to 32.11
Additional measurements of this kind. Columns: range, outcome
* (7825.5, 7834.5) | 34.31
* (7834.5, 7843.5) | 36.43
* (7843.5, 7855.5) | 29.91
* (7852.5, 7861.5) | 31.89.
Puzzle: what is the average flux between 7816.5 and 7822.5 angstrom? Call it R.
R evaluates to 33.5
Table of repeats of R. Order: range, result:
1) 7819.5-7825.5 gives 32.9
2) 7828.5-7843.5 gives 36.3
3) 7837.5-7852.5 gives 36.5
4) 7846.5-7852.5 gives 39.6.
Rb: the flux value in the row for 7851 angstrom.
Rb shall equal 40.57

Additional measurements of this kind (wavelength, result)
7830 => 34.31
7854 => 31.89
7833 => 35.87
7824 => 33.78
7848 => 38.59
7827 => 39.97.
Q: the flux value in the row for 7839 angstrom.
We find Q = 36.43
